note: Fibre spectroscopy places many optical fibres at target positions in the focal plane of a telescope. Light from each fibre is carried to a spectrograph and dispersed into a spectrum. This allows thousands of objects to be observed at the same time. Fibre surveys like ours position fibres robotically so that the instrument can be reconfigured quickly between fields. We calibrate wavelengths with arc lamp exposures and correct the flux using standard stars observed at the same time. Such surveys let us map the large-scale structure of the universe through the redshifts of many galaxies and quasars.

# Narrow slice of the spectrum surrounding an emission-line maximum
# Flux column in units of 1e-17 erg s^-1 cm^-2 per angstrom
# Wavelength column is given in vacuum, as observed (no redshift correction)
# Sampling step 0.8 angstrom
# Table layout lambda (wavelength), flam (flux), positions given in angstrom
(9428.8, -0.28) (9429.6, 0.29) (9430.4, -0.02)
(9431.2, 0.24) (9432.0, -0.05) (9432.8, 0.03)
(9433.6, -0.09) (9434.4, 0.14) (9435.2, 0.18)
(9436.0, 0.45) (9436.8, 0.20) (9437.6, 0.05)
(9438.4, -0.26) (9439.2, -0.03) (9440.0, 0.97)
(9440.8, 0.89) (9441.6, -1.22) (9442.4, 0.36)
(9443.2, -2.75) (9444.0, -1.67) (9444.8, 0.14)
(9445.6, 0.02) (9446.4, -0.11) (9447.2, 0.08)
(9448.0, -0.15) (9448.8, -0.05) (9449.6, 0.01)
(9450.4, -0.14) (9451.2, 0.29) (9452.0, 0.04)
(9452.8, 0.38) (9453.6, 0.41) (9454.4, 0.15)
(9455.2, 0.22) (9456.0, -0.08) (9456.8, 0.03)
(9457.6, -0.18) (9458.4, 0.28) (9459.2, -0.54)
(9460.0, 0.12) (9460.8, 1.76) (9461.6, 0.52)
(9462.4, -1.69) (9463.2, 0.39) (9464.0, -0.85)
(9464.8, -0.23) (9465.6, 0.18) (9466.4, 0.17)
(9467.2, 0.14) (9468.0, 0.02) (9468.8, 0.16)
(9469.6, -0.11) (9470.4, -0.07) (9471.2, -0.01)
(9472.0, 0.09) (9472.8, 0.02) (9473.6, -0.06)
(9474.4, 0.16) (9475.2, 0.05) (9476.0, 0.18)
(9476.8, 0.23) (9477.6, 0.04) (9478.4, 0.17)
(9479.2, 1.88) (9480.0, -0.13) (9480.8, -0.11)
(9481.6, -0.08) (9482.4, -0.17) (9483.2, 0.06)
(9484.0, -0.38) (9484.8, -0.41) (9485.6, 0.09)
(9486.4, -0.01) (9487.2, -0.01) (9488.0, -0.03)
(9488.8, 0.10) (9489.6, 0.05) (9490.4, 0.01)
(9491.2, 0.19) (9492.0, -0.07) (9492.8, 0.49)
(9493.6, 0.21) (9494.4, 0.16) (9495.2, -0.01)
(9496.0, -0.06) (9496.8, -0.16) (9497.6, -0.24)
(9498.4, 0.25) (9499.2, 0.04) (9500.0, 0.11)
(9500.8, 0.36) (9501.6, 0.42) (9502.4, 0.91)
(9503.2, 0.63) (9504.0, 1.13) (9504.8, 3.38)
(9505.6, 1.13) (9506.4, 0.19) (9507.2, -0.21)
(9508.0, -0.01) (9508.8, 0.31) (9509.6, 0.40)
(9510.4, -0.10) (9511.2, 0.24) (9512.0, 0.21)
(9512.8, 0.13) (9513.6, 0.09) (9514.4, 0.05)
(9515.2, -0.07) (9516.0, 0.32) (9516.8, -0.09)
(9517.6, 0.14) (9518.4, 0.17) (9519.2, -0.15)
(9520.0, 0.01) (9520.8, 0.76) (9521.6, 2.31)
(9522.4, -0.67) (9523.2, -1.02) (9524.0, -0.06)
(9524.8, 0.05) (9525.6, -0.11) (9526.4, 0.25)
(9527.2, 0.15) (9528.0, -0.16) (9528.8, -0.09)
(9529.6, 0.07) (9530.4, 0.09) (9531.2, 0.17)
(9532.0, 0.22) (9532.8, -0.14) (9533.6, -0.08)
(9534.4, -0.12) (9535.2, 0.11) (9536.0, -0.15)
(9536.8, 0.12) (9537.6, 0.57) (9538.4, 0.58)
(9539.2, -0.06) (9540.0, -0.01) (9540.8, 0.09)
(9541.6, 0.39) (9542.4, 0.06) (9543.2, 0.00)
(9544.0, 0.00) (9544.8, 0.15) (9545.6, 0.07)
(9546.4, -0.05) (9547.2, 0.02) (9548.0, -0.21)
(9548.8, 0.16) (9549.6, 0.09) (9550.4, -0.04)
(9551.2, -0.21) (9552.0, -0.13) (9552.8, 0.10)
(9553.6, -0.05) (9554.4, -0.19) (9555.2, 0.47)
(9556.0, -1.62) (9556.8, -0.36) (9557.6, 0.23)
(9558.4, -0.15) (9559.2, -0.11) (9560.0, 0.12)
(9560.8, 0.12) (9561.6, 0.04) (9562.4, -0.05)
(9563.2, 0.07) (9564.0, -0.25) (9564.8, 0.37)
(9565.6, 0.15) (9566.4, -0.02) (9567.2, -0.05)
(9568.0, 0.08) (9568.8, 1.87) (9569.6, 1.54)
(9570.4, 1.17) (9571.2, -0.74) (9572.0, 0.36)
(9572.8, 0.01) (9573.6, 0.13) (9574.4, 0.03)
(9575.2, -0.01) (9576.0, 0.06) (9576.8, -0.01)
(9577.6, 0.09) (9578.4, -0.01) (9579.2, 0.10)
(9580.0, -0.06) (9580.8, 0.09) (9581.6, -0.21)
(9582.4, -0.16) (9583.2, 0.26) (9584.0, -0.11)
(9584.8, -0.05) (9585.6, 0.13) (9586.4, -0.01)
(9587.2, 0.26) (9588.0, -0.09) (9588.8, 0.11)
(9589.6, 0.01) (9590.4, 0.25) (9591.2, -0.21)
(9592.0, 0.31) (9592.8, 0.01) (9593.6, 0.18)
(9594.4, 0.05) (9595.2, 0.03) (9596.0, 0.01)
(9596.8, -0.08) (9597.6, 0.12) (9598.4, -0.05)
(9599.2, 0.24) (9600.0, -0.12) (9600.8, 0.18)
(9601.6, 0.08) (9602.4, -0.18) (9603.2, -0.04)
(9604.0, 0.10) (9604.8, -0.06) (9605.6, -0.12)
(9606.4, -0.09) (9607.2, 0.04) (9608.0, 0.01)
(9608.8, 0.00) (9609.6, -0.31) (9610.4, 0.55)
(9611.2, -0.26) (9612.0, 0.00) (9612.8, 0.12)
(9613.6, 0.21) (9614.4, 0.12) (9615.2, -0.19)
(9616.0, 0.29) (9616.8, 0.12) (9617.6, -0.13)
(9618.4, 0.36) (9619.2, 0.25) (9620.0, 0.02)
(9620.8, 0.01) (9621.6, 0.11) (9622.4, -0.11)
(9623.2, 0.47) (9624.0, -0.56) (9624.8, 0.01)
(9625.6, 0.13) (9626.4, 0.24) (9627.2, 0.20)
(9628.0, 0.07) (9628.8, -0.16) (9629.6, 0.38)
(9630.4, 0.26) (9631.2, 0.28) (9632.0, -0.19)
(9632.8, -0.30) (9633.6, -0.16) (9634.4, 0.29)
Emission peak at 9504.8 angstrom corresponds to [O III] 5007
